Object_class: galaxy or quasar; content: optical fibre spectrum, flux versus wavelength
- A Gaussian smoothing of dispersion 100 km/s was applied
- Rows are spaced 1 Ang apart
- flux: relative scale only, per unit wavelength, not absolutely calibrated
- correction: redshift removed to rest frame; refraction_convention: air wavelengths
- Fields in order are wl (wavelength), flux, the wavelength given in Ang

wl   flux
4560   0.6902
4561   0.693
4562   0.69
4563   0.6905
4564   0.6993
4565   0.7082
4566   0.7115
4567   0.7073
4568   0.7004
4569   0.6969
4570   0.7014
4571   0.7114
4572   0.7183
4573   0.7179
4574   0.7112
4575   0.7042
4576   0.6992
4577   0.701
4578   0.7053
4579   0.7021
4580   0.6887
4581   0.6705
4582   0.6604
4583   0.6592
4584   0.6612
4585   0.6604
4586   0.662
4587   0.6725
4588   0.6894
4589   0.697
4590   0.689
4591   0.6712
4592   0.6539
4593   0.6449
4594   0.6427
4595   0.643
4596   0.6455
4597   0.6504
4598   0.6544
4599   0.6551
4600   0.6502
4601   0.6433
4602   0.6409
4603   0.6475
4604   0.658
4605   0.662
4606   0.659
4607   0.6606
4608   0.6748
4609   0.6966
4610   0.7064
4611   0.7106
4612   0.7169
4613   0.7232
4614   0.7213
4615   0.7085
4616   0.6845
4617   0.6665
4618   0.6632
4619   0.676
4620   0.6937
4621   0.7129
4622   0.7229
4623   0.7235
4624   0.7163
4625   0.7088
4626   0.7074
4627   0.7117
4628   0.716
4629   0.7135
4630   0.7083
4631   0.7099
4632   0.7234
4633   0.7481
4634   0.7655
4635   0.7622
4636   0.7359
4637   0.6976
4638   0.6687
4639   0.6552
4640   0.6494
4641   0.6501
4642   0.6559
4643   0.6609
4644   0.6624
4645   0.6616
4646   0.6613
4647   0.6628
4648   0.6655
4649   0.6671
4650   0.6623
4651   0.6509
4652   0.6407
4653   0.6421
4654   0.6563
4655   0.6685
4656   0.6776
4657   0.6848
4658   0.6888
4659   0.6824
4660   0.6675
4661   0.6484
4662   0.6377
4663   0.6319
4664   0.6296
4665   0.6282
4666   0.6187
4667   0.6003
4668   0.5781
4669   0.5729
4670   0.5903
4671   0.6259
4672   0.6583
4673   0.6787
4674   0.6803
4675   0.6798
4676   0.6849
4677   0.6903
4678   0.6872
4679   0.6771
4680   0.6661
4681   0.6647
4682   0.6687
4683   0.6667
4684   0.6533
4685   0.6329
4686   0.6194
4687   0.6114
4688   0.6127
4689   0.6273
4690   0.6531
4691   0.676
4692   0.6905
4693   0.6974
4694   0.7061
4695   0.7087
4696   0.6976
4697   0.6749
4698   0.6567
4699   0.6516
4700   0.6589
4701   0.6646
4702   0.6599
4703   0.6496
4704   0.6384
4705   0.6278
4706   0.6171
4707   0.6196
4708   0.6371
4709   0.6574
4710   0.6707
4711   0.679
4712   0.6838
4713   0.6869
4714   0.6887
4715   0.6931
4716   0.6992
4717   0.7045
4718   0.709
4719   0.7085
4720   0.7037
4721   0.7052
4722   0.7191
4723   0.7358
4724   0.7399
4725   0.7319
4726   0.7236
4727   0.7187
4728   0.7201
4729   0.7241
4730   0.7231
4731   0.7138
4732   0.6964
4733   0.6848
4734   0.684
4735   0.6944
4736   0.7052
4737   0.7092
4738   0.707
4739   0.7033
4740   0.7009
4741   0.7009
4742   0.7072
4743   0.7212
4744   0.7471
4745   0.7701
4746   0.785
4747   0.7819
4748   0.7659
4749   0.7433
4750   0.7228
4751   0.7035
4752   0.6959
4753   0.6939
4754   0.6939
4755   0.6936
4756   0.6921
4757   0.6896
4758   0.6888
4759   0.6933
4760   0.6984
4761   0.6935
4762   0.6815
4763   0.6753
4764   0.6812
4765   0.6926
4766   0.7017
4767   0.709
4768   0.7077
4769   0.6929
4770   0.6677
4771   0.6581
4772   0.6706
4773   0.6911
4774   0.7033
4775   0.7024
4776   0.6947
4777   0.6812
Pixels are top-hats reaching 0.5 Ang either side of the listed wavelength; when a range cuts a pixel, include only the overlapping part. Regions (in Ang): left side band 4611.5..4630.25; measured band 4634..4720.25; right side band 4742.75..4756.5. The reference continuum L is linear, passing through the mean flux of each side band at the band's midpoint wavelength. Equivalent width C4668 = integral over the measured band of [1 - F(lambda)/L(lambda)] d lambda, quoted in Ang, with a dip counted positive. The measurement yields 6.4 Ang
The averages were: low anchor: 0.705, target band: 0.662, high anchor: 0.729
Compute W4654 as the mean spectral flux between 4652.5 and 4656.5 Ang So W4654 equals 0.661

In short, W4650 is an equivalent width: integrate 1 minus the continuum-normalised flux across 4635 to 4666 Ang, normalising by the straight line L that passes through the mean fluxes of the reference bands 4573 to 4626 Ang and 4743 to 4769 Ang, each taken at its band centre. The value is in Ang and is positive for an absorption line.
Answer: 1.3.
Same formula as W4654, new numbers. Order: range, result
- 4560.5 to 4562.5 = 0.692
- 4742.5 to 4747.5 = 0.761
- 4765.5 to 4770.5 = 0.696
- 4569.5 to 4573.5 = 0.712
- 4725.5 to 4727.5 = 0.721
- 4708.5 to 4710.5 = 0.664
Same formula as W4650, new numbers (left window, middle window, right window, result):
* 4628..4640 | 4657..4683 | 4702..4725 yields 1.8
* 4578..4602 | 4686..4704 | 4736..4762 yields 0.9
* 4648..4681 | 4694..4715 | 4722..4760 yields 0.7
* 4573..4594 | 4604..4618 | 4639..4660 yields -0.3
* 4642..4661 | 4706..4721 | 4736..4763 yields 0.3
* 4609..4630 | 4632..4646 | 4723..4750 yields 0.3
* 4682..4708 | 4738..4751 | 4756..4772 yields -1.1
